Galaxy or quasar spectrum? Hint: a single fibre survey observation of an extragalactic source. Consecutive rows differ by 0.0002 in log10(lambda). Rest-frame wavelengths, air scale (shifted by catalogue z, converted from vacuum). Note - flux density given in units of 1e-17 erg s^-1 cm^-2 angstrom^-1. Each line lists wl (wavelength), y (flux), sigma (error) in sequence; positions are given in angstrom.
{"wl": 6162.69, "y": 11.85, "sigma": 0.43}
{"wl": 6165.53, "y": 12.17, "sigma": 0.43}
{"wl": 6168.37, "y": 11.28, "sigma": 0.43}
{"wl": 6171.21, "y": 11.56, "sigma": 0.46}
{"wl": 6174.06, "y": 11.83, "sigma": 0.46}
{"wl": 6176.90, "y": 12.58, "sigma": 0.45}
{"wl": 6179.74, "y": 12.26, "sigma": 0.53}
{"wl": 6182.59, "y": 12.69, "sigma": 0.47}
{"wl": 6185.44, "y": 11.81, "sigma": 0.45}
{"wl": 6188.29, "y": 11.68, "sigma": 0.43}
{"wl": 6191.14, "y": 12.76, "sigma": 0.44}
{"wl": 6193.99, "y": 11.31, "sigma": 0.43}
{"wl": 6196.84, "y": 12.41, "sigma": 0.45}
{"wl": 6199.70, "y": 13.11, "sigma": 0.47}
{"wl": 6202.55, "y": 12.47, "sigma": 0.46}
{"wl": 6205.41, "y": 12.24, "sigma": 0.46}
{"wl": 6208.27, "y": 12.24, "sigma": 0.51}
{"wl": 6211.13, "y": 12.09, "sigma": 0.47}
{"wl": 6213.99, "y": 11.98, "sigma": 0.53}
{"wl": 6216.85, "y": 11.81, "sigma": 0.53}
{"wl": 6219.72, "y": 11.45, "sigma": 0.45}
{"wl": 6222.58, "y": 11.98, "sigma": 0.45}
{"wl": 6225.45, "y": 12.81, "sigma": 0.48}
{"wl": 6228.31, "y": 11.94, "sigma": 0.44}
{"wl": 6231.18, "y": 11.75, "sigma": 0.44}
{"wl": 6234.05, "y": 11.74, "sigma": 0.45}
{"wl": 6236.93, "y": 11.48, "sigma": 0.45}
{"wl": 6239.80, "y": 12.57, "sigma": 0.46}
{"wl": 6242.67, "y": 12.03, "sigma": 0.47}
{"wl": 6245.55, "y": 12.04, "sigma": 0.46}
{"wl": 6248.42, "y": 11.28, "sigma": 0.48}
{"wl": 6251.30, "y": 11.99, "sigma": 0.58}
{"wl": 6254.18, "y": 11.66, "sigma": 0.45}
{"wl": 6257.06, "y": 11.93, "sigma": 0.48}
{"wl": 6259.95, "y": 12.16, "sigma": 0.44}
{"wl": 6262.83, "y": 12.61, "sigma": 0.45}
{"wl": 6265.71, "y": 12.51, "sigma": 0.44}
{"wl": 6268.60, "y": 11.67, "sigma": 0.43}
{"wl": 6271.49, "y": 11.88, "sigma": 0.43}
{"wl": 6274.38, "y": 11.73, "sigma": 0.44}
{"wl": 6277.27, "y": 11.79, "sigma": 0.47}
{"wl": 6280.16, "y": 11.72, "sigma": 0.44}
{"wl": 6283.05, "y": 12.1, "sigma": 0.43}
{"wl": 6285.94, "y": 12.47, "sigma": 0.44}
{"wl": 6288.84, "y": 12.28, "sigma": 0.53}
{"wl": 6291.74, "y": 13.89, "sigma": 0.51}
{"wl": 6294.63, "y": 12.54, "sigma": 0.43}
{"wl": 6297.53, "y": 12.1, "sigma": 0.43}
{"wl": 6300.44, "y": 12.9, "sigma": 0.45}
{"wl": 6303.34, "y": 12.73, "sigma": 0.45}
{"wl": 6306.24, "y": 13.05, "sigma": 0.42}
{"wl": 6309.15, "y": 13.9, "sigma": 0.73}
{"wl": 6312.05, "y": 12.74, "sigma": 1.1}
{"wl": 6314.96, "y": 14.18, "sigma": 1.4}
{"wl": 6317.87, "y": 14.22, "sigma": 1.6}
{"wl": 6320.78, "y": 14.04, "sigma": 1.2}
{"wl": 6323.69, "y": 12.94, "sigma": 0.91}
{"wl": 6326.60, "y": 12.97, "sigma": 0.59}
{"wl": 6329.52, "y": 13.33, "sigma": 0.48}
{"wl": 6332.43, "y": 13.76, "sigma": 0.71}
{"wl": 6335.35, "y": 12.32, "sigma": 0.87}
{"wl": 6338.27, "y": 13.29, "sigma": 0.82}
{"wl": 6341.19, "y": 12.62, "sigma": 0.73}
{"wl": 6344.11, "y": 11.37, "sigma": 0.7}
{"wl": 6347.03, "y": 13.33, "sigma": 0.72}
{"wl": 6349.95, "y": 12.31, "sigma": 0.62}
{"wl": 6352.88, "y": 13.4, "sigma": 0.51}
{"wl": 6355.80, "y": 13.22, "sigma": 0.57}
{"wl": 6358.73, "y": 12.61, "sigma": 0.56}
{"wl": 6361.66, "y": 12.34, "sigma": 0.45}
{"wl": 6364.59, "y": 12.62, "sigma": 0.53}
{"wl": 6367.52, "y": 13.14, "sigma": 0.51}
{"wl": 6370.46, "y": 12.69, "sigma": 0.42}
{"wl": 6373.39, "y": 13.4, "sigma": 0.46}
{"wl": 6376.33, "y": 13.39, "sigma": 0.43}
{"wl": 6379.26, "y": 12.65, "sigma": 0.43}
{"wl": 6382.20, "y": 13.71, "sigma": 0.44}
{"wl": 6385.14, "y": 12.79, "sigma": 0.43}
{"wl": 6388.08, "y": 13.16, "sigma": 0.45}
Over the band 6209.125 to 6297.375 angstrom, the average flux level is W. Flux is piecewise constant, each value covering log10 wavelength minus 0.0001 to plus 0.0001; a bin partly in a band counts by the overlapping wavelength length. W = 12.1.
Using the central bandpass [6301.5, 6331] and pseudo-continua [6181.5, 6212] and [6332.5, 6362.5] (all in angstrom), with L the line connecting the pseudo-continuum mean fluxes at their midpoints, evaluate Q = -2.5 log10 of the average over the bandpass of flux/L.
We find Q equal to -0.06 mag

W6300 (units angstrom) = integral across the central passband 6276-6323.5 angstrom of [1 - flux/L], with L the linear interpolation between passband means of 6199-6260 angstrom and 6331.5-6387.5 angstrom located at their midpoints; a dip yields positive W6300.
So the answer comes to -1.6 angstrom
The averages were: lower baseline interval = 12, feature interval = 12.9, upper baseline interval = 12.9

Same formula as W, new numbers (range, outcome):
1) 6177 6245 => 12.1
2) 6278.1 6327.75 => 13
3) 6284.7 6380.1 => 13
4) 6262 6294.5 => 12.2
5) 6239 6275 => 12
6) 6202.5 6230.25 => 12.1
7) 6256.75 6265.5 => 12.3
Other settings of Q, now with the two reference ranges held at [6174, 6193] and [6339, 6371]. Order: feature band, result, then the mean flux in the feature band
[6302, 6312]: -0.05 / 13.2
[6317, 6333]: -0.07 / 13.5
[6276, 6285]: 0.05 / 11.9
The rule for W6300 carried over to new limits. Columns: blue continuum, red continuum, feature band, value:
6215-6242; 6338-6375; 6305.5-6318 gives -1.1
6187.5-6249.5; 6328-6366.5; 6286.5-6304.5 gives -0.3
